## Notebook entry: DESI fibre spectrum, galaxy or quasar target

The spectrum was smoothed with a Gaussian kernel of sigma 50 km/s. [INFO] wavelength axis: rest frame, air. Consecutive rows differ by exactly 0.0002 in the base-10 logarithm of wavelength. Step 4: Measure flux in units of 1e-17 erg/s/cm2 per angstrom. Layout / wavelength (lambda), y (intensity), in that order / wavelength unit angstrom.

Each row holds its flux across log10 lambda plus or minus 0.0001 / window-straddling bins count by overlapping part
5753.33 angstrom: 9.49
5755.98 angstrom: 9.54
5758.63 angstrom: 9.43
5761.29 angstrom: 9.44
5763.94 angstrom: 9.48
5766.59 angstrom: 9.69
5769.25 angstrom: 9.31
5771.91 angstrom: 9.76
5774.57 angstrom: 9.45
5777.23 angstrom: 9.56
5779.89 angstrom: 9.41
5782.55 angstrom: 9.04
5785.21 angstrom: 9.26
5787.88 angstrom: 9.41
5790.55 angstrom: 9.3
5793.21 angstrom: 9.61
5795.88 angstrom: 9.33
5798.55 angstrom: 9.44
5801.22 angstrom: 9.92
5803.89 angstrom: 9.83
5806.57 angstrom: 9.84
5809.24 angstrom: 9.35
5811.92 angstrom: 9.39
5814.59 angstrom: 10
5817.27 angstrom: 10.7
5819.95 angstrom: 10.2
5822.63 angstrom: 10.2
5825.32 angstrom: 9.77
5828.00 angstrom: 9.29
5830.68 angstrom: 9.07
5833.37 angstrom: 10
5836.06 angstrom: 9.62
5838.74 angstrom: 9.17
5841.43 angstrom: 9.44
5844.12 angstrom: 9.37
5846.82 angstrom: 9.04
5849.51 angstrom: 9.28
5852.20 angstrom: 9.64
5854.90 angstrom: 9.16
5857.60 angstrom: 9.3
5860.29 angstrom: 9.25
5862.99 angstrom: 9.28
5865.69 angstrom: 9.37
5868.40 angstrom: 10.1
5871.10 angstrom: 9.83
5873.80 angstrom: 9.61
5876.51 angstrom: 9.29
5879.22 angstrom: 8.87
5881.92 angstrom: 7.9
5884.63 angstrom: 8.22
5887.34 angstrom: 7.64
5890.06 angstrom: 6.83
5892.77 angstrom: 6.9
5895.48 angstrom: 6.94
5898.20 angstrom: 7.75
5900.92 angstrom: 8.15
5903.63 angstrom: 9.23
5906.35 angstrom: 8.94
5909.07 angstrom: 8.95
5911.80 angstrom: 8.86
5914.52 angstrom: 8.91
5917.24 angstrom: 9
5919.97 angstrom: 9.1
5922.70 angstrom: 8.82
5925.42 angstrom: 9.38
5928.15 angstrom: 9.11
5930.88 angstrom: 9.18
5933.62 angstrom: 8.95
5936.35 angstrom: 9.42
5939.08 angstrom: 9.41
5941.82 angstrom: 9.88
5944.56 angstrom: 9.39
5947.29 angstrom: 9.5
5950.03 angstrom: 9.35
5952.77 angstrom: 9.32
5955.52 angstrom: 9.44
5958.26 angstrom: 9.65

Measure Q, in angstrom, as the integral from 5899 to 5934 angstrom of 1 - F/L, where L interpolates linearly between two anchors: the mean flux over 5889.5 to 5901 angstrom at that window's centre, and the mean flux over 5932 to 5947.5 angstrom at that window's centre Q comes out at -2.9 angstrom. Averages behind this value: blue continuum 7.25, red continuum 9.42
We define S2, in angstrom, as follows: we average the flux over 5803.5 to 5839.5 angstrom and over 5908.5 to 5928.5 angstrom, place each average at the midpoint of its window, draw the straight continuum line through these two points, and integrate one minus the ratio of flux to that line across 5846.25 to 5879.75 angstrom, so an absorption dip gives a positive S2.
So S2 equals 0.1 angstrom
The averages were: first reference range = 9.75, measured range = 9.41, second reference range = 9.01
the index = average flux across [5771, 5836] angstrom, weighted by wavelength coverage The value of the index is 9.63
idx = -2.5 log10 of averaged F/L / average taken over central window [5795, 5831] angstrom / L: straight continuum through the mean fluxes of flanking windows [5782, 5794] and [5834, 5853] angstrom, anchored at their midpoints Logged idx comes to -0.05 mag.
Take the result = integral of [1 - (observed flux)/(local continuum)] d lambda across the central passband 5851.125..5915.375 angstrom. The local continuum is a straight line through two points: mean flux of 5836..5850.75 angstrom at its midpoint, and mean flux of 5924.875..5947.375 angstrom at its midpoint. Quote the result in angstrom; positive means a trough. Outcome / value 4.3 angstrom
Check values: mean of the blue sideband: 9.3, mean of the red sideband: 9.35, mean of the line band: 8.7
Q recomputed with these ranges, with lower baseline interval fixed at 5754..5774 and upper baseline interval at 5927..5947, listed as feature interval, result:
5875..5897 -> 3.7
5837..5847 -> 0.2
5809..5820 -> -0.6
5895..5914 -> 1.8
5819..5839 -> -0.5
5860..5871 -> -0.2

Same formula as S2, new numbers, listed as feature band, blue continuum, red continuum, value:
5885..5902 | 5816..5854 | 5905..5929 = 3.3 angstrom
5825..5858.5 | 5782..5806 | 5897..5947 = -0.2 angstrom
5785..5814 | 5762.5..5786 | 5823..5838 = -0.1 angstrom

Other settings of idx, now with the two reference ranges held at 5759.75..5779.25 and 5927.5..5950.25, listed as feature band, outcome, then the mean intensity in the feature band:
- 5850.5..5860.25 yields 0.01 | 9.35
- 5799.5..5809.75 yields -0.03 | 9.76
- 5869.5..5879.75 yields 0.00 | 9.46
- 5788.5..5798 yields 0.01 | 9.42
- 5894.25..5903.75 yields 0.19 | 7.87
